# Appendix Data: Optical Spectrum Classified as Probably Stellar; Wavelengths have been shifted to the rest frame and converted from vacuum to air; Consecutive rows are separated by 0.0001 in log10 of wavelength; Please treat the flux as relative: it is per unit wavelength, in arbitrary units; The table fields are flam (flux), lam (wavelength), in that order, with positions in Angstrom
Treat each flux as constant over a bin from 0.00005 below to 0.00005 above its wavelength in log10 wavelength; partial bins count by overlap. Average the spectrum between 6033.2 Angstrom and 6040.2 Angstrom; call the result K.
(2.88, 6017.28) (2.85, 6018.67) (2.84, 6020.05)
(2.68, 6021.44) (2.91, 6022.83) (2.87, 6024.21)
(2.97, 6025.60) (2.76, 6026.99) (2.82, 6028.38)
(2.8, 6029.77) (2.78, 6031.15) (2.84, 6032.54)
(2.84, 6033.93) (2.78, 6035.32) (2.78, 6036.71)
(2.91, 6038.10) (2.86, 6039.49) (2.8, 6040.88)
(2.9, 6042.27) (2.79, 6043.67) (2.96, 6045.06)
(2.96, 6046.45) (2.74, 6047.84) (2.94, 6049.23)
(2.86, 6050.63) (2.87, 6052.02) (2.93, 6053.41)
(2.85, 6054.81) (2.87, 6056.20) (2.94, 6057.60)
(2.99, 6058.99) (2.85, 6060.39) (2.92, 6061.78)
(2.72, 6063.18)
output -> 2.83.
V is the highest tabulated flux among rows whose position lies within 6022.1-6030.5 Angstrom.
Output 2.97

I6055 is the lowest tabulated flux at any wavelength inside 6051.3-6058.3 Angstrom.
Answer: 2.85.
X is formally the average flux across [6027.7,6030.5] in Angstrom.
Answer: 2.82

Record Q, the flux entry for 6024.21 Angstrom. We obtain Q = 2.87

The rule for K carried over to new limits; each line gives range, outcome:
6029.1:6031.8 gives 2.8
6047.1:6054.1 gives 2.87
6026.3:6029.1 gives 2.79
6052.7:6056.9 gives 2.88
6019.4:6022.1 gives 2.76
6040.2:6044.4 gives 2.83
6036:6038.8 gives 2.85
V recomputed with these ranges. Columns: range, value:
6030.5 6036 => 2.84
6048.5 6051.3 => 2.94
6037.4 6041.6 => 2.91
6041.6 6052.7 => 2.96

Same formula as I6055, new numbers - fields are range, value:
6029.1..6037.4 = 2.78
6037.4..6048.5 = 2.74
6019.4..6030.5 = 2.68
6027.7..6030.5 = 2.8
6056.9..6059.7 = 2.94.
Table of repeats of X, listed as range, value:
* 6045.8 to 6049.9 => 2.88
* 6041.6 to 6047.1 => 2.9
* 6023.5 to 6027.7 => 2.87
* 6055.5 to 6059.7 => 2.93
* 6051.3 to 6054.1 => 2.91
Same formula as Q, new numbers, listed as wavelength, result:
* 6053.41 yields 2.93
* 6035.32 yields 2.78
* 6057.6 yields 2.94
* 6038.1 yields 2.91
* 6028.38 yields 2.82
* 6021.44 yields 2.68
